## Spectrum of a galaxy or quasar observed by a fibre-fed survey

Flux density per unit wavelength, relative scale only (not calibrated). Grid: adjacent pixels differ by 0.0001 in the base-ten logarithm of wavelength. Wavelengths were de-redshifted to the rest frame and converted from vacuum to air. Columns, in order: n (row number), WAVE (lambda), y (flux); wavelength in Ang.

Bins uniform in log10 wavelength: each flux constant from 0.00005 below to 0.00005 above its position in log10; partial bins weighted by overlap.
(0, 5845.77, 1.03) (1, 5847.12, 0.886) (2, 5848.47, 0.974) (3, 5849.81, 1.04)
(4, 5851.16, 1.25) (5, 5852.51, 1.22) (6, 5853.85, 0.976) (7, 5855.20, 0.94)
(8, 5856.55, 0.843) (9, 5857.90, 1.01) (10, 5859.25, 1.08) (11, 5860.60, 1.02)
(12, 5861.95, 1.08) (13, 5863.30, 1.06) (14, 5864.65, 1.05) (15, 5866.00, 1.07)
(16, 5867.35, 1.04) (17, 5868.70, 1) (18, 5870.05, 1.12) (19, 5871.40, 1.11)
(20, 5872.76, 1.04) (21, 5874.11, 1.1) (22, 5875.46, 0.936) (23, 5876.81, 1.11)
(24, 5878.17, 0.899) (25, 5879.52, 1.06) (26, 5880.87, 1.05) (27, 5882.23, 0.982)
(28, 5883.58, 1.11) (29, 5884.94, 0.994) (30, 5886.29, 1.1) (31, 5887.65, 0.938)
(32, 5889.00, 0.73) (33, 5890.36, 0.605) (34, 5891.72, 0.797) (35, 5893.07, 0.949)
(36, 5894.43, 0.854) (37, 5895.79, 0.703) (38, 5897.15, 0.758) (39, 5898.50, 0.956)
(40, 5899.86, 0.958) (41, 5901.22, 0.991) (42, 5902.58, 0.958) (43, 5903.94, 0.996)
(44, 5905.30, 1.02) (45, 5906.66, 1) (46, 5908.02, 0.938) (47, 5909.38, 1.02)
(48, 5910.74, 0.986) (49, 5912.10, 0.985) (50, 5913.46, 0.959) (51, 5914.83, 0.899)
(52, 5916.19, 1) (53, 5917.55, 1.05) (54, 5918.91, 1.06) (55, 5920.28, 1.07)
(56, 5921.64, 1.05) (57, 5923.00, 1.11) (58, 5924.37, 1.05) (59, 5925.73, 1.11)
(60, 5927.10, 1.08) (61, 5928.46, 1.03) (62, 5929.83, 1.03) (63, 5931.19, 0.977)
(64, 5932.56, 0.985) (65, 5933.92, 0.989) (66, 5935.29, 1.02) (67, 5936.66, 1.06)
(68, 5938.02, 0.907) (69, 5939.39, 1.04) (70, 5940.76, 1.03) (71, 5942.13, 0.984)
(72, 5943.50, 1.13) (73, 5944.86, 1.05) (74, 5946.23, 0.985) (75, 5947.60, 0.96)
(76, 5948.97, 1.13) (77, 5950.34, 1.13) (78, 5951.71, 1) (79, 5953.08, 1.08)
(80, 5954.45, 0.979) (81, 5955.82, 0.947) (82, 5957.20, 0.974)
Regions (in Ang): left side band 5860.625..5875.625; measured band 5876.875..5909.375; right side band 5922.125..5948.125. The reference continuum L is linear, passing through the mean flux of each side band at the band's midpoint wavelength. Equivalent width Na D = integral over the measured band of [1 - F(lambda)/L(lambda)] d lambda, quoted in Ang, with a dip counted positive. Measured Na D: 3.5 Ang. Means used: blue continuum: 1.06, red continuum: 1.03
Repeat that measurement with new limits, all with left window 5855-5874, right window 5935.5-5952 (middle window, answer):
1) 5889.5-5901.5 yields 2.3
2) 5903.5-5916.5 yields 0.7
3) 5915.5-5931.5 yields -0.3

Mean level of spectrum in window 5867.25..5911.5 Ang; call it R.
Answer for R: 0.963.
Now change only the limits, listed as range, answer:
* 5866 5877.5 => 1.06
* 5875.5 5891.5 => 0.956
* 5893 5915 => 0.937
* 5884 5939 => 0.968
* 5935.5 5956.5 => 1.03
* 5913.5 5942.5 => 1.02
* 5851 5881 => 1.04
